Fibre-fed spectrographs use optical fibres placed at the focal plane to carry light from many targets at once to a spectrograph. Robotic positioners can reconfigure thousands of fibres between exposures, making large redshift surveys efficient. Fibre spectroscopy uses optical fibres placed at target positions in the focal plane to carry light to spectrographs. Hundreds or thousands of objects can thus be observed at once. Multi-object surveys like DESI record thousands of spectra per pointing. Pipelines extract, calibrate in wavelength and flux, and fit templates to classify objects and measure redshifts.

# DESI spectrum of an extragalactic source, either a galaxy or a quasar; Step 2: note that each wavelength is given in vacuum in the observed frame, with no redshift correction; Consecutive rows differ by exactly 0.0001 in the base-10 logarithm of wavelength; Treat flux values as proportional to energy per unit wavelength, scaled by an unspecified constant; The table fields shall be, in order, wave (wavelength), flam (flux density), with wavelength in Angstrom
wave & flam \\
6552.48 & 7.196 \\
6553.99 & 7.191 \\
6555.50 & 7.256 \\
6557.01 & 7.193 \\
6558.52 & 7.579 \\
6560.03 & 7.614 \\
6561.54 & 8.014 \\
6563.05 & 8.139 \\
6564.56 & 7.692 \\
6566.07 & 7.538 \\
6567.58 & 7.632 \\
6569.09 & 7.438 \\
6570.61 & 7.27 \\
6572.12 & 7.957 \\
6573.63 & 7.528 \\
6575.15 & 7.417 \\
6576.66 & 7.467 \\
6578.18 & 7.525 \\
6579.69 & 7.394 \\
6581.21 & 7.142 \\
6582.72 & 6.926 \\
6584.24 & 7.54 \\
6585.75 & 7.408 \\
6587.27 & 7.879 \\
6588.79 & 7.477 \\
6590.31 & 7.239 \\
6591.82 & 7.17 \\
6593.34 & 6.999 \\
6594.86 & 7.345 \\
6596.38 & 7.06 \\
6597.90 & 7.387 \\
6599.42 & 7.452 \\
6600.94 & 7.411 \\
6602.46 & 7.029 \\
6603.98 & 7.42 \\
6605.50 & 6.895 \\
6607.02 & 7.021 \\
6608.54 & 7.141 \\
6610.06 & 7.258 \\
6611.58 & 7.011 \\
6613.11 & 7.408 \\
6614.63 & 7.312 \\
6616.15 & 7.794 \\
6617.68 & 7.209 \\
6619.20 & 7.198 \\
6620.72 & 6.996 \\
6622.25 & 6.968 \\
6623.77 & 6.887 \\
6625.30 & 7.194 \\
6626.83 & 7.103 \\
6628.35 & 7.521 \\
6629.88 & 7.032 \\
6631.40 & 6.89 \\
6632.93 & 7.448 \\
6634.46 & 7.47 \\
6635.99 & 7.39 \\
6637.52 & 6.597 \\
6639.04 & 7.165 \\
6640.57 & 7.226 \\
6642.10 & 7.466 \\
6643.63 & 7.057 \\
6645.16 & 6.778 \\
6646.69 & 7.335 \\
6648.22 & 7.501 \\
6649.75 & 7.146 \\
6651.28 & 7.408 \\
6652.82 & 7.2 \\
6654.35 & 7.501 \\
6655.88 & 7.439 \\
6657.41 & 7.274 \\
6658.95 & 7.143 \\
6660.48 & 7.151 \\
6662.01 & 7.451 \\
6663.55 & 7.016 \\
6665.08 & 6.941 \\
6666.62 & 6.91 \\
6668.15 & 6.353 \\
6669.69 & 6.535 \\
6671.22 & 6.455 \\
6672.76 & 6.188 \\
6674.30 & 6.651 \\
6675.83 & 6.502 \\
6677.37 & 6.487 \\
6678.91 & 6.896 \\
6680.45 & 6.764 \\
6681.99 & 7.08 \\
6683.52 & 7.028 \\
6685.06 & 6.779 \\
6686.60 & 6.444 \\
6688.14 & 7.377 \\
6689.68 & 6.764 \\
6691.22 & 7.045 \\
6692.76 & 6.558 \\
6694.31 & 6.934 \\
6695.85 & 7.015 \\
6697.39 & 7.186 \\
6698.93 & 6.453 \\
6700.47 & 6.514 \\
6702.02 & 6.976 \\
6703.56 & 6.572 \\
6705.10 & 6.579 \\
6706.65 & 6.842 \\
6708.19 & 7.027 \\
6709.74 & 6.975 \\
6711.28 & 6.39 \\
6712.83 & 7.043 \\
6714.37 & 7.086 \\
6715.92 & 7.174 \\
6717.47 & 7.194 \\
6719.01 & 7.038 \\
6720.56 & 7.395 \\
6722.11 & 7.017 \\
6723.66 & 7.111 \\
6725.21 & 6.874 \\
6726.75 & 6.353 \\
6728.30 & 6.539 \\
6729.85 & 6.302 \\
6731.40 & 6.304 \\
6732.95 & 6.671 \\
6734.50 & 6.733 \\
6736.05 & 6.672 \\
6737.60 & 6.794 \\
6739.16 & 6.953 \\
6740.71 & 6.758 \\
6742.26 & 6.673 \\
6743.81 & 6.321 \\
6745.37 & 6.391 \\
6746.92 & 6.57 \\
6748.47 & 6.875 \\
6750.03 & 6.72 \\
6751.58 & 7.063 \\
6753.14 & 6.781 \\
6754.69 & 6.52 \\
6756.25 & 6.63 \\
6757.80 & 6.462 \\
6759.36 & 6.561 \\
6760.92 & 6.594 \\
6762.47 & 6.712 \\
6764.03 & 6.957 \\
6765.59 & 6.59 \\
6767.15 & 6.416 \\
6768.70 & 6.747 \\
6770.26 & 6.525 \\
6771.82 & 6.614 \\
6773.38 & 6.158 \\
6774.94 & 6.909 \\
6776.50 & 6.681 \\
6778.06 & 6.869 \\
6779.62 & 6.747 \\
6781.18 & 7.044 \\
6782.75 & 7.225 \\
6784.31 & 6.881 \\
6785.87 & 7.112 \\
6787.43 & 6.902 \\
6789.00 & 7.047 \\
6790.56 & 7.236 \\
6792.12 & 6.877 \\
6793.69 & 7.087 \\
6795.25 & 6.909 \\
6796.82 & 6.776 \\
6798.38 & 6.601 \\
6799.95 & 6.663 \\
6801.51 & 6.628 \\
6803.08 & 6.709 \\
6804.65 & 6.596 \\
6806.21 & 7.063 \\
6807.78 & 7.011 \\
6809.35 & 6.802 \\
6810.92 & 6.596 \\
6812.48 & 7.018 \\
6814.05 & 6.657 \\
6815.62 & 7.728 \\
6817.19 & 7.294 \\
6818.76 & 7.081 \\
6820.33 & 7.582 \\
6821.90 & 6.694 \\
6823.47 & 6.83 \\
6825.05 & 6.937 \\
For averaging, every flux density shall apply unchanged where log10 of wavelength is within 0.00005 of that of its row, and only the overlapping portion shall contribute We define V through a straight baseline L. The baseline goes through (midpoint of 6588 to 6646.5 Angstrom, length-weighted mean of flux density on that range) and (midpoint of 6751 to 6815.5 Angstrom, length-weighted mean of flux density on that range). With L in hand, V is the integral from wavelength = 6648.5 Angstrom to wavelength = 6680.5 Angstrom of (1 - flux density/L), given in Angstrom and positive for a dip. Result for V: 0.66 Angstrom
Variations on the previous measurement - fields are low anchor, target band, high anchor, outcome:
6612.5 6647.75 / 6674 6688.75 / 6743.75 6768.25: 0.4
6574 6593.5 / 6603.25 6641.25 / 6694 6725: 0.3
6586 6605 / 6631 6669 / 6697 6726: -0.2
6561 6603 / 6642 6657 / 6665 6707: -0.6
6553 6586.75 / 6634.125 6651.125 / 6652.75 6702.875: -0.3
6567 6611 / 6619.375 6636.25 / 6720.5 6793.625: 0.1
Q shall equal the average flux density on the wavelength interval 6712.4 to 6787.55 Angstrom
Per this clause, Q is 6.76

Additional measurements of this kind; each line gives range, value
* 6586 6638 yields 7.23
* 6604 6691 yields 7.06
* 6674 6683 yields 6.75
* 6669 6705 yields 6.75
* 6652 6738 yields 6.85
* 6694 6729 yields 6.88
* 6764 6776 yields 6.6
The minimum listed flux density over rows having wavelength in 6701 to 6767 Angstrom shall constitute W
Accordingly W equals 6.302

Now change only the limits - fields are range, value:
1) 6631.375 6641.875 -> 6.597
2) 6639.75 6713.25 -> 6.188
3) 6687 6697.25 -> 6.558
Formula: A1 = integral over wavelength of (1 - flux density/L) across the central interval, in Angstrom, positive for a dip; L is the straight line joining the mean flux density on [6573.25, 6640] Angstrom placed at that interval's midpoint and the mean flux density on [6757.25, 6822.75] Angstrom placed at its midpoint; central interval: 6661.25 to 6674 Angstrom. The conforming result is 0.7 Angstrom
